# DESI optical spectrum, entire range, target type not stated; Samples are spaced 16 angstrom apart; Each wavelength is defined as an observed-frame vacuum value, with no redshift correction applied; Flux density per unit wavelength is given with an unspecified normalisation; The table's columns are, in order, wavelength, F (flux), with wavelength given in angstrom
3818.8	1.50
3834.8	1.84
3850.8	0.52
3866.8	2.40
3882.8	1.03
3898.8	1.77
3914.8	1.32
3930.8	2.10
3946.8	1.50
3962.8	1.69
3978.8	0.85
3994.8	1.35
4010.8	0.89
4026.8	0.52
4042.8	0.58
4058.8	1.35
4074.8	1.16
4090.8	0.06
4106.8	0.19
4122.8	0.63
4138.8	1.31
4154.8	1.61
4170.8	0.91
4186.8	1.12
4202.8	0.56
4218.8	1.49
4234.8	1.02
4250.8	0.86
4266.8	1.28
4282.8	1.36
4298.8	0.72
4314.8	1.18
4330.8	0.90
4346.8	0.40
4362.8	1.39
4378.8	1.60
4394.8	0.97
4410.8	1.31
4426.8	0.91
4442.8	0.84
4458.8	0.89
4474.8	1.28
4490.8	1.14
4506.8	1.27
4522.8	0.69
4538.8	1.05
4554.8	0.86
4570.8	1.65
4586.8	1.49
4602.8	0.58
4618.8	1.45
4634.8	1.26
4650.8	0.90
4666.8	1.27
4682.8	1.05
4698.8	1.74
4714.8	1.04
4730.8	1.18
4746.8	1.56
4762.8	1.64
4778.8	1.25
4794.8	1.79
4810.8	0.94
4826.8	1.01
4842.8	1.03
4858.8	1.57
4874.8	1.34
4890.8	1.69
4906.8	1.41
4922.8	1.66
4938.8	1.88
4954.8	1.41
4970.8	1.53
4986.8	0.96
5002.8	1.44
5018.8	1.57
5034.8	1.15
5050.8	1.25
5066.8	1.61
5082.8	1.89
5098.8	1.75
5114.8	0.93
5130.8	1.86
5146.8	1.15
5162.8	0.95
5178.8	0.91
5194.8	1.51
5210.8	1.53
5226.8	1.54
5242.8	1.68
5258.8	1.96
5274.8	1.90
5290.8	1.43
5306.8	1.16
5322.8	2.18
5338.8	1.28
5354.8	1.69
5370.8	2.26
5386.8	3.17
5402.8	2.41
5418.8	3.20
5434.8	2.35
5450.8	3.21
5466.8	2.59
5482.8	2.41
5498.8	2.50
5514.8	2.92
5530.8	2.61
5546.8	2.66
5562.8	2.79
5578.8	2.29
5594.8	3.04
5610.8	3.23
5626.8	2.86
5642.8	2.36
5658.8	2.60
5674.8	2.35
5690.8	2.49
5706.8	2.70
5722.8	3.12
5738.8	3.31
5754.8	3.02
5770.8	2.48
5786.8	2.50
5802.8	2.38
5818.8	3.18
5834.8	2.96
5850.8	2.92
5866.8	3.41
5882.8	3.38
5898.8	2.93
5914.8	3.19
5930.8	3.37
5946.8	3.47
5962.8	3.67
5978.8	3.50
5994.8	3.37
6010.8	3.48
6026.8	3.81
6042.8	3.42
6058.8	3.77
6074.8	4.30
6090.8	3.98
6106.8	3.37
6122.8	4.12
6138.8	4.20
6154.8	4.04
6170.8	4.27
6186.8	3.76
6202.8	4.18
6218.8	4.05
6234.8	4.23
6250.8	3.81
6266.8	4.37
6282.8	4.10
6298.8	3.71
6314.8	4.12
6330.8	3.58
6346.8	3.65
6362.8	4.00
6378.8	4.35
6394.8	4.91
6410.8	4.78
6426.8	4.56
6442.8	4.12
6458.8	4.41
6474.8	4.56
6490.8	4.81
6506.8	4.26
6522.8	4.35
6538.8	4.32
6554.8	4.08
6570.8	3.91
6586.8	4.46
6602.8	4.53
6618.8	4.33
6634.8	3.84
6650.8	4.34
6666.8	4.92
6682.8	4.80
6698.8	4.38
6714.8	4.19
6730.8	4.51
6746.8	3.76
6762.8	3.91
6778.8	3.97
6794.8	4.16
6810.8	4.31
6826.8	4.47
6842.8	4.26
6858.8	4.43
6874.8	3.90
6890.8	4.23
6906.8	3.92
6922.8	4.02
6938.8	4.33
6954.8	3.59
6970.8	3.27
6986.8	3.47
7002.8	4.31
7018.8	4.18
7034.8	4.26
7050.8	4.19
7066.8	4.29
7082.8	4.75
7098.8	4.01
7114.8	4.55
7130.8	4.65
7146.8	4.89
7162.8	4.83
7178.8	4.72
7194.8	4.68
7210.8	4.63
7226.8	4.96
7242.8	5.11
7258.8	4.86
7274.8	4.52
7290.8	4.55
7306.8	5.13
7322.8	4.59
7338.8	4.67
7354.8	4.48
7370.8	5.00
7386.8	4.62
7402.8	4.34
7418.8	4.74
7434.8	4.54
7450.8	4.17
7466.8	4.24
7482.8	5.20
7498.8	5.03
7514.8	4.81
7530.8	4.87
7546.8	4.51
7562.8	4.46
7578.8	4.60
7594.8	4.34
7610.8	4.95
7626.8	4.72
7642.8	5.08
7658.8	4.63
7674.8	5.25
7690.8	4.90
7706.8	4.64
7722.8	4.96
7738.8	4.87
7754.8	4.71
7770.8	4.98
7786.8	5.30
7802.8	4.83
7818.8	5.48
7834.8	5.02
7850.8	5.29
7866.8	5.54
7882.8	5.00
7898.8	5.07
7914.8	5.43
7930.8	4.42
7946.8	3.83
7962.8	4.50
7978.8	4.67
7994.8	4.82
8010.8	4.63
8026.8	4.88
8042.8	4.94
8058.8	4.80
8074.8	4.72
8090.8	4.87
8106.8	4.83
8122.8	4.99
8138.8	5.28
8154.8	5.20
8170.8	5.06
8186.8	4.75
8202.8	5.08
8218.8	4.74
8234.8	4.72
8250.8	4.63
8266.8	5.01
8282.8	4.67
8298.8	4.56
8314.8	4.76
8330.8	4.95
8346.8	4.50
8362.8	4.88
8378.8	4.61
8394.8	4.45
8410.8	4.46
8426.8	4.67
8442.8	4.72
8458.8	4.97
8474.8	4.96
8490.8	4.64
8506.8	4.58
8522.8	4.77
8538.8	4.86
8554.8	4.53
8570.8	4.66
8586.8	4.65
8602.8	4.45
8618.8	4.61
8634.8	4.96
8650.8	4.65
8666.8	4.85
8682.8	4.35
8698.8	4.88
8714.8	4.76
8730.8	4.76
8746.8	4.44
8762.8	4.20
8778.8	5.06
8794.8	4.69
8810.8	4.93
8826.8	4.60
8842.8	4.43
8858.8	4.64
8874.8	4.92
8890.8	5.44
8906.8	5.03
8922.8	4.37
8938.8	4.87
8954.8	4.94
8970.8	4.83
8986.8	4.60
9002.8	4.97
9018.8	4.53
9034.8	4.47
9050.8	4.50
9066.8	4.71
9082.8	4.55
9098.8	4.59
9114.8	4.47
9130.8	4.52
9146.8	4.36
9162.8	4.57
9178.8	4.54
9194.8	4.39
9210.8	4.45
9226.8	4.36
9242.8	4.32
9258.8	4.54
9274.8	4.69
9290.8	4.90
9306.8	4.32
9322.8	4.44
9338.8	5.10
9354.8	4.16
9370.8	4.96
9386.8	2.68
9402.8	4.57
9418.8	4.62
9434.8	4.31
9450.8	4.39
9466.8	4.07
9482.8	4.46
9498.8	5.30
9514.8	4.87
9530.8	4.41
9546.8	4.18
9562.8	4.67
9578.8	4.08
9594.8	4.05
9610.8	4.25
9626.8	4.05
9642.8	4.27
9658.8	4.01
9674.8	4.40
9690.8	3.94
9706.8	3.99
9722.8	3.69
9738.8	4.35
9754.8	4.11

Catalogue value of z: 0.35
